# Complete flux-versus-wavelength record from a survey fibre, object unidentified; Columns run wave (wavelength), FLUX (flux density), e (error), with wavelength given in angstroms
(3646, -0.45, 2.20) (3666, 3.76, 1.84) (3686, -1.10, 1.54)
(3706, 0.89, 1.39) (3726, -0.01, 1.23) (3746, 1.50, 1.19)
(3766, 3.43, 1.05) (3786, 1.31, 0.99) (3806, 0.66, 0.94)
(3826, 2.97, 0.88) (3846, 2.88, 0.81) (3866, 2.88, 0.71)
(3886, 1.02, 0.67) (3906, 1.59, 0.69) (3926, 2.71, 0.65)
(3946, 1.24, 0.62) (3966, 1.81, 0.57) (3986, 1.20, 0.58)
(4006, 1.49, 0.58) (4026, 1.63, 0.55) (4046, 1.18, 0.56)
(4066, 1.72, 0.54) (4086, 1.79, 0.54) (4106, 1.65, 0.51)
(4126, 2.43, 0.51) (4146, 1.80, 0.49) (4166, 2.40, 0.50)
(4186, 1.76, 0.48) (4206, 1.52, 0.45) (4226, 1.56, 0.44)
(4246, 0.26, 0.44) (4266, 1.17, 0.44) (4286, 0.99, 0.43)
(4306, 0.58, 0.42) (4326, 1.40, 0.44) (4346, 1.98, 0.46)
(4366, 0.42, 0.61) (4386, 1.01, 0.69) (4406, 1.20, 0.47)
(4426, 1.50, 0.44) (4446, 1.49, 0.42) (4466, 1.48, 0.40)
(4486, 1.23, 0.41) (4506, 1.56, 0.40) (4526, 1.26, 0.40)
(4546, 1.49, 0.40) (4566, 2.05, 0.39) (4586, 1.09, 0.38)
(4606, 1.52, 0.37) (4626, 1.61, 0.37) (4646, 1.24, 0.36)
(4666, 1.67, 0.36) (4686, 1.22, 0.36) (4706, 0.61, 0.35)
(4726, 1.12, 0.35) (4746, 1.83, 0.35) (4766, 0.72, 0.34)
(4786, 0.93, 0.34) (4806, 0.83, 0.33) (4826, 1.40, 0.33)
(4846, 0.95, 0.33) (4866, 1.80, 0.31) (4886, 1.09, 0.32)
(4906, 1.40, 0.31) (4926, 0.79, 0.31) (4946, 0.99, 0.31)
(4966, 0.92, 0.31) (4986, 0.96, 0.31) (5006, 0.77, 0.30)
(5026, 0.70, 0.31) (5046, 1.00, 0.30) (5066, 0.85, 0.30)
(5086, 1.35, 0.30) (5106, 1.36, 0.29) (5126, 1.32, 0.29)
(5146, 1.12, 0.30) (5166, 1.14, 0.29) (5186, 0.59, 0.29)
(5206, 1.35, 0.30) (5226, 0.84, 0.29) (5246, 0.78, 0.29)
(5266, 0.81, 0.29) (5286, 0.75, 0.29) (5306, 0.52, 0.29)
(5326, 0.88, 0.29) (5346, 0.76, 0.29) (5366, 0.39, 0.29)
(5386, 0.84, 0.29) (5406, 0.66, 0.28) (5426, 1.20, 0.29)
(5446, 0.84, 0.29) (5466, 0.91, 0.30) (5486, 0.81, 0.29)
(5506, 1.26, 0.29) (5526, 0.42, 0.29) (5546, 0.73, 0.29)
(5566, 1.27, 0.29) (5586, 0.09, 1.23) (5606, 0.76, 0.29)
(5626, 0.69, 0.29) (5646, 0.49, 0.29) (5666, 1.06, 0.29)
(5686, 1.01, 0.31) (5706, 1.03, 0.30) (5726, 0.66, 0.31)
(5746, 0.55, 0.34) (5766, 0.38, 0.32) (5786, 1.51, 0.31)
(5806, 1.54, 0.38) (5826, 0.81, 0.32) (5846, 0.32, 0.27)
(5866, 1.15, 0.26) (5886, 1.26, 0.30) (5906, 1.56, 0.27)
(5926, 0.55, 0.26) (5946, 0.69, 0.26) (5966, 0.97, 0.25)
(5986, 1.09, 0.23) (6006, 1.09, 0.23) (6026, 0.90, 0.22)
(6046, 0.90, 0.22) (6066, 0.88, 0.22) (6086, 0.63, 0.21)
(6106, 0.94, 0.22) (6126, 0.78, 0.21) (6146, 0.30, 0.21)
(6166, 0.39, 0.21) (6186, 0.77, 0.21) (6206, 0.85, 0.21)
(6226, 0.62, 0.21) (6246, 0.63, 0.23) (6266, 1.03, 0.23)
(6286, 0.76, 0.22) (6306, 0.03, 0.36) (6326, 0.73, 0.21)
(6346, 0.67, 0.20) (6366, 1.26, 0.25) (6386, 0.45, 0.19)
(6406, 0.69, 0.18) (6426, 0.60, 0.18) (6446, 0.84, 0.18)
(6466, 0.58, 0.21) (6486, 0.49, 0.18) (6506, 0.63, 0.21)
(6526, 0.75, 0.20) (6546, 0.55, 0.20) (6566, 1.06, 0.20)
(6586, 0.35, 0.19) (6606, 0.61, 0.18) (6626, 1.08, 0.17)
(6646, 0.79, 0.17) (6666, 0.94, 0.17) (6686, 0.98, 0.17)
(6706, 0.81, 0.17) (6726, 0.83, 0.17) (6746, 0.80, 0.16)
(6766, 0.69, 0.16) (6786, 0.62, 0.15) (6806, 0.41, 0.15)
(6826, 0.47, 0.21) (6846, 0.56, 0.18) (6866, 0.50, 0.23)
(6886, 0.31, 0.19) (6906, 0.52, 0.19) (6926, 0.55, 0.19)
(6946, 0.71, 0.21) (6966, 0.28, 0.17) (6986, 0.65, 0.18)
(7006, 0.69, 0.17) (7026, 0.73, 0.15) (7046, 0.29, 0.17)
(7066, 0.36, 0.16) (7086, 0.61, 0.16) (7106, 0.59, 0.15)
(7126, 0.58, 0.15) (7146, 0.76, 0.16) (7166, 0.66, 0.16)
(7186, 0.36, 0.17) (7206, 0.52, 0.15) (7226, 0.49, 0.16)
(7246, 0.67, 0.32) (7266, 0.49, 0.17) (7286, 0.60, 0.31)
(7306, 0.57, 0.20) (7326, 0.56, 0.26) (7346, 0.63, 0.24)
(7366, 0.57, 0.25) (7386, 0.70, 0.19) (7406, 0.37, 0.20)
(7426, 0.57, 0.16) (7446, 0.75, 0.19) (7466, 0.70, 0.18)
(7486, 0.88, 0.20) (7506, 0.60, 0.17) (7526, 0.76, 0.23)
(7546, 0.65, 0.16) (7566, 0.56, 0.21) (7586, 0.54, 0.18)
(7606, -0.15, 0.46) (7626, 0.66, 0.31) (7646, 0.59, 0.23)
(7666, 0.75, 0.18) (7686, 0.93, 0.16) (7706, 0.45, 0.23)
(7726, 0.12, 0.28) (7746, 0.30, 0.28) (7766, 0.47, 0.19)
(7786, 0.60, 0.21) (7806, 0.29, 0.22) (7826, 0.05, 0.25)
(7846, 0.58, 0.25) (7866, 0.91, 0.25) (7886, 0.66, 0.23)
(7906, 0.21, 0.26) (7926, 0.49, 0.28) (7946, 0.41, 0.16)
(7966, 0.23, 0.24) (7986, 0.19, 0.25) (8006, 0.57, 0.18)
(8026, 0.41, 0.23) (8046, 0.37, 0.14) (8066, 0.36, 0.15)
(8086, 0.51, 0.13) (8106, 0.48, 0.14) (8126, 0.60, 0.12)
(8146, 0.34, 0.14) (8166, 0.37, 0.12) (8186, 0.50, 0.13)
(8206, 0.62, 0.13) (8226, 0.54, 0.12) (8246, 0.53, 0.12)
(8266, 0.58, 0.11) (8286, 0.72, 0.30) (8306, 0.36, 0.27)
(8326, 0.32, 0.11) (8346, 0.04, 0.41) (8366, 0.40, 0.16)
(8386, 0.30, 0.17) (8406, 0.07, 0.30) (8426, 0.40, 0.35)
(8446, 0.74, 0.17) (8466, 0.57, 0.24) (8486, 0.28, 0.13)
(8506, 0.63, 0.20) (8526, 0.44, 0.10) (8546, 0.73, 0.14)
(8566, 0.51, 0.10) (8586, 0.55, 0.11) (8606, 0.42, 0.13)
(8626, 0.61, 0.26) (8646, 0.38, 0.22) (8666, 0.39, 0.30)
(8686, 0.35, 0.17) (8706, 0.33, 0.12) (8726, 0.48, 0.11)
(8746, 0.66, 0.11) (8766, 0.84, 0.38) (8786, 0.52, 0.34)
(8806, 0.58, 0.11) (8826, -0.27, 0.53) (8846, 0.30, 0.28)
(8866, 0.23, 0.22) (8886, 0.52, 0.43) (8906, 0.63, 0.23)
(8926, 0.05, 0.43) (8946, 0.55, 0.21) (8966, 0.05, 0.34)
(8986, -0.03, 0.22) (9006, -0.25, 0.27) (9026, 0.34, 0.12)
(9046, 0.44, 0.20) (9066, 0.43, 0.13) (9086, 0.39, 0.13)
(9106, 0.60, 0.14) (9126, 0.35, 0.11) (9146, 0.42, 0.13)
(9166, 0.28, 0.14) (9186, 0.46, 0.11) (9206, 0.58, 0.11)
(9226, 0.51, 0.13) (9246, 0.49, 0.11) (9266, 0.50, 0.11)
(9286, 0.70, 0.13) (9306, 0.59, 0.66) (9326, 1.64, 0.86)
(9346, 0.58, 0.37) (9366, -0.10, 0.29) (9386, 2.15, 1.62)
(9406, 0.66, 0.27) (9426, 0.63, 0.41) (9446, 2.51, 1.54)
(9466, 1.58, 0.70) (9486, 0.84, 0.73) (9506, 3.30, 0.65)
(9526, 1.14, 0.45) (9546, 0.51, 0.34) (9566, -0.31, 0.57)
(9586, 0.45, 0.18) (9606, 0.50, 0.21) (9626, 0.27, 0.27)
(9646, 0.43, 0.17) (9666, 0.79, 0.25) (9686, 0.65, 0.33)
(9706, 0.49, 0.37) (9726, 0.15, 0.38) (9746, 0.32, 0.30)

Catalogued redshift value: 1.55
